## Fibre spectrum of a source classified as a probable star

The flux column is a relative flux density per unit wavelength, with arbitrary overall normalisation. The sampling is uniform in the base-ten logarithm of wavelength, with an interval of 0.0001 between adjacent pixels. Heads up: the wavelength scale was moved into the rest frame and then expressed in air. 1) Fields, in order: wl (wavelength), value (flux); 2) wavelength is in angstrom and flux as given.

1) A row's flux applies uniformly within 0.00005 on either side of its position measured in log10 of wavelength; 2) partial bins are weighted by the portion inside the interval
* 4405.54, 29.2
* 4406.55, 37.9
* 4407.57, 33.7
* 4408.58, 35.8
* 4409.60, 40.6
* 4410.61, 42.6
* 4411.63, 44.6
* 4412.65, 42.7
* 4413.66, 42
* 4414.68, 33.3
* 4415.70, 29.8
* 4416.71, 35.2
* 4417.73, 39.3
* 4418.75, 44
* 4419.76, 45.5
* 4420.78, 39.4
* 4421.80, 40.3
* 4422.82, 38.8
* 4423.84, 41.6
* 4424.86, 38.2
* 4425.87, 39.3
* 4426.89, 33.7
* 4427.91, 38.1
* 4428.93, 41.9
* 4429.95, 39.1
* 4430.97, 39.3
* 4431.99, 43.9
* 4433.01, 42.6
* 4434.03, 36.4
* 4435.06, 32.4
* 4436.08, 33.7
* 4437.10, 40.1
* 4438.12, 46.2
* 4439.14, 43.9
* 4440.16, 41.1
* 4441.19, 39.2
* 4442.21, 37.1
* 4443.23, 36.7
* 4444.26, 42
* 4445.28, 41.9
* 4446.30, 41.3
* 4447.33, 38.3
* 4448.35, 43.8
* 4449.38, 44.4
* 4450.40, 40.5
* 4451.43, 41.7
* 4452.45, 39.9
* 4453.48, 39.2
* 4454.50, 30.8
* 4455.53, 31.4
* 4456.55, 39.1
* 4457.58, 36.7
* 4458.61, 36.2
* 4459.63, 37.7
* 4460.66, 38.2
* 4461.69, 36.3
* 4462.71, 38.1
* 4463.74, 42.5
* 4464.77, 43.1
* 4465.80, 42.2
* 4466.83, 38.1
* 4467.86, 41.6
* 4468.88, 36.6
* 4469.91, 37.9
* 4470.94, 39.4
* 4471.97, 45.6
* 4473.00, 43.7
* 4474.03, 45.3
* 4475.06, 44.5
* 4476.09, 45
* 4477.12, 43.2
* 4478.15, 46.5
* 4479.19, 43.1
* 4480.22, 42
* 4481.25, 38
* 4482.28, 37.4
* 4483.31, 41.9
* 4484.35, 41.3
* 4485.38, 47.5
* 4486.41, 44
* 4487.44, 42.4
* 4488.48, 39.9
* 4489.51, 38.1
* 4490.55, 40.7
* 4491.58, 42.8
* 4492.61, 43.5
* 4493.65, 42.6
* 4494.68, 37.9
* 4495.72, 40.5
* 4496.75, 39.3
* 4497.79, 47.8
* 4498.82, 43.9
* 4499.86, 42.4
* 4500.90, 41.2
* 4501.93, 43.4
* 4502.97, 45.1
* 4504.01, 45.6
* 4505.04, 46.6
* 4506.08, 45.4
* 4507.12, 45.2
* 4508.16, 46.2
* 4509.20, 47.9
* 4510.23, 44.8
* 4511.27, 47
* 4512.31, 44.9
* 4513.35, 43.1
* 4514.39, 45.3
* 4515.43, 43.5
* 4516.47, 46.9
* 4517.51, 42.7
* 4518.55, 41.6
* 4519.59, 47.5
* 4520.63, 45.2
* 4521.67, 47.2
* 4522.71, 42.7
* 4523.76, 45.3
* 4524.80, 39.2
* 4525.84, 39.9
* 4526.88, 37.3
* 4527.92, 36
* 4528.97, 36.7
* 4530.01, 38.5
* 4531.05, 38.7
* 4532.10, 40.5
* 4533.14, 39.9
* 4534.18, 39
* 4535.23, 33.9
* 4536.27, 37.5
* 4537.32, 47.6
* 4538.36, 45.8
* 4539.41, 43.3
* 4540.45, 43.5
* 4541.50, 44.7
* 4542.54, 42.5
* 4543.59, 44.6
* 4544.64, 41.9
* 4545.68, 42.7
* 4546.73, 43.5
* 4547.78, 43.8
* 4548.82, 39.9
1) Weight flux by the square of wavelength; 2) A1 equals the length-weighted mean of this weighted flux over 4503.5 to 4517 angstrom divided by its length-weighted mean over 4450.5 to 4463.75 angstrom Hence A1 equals 1.25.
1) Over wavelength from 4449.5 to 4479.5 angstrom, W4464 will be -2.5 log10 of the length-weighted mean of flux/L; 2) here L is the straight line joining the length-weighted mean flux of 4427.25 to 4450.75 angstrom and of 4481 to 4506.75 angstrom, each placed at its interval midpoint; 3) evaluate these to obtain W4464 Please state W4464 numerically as 0.028 mag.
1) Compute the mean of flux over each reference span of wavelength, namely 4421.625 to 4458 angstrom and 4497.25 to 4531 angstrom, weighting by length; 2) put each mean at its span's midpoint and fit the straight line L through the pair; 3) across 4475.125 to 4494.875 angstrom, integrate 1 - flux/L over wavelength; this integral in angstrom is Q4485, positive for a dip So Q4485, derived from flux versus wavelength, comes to -0.1 angstrom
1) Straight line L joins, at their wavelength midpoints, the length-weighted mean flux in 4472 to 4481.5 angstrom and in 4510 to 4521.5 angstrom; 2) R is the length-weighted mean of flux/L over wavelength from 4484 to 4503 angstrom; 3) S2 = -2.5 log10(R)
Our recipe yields 0.048 mag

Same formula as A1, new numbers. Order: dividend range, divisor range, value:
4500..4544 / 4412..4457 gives 1.14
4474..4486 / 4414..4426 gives 1.14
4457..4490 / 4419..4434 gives 1.05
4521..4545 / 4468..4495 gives 1.00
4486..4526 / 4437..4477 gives 1.11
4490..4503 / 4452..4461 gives 1.18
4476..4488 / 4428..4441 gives 1.09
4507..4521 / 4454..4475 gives 1.18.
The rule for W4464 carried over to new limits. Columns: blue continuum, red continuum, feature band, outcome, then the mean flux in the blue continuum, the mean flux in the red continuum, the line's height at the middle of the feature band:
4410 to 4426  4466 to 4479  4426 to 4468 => 0.05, 39.8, 42.3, 41.1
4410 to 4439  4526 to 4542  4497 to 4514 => -0.13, 39.5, 40.2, 40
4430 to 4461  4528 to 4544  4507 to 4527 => -0.10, 39.2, 40.9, 40.6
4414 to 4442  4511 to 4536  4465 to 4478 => -0.05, 39.1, 41.7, 40.3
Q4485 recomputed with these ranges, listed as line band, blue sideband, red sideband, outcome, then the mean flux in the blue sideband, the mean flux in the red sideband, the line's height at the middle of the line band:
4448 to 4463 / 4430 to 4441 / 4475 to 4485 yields 1.00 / 39.9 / 42.2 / 40.9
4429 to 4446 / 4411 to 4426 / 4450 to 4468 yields -0.32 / 39.6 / 38.4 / 39.1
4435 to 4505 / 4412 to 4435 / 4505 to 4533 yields 0.28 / 39.2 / 43.1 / 41.1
